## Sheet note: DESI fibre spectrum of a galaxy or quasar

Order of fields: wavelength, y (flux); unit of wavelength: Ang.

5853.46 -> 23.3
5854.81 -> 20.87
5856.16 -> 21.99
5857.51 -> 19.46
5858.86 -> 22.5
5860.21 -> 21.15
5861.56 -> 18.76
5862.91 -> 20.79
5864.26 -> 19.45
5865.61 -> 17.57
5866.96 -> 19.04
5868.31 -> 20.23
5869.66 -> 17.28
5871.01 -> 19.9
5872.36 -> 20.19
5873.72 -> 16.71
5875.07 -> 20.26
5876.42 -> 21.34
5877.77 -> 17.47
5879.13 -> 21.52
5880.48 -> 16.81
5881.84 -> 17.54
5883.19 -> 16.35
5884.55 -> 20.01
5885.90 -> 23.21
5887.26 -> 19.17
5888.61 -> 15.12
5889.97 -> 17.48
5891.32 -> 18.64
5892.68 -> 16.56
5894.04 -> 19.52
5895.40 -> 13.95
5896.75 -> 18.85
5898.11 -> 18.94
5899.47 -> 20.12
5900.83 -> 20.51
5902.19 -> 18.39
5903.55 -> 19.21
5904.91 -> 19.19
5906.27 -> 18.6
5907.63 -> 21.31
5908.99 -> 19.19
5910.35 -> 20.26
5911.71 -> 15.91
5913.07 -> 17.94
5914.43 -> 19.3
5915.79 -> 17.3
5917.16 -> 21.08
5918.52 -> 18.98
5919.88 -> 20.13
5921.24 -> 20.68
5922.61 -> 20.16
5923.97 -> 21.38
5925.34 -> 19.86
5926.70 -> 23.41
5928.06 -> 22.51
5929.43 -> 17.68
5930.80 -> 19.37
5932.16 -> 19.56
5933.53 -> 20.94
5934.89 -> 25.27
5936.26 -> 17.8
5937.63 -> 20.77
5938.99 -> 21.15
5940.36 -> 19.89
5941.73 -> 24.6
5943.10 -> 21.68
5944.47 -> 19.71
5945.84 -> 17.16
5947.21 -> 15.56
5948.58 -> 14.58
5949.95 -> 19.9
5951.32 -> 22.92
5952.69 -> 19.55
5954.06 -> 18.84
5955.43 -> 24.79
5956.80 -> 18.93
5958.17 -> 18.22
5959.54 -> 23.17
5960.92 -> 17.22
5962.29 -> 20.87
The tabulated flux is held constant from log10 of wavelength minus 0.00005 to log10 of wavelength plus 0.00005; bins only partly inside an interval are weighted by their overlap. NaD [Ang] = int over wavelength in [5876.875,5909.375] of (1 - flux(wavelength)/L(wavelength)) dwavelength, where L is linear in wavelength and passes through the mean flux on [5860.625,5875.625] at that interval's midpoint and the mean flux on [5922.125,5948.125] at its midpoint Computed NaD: 1.6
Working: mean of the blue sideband 19.1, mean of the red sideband 20.4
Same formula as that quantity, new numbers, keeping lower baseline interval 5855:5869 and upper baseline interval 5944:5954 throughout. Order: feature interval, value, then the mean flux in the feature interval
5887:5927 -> 0.53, 19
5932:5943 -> -1.56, 21.3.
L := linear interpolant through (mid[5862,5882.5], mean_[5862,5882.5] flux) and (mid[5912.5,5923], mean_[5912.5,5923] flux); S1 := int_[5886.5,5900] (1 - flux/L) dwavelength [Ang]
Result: 1.0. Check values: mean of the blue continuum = 19.1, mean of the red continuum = 19.4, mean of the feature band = 17.8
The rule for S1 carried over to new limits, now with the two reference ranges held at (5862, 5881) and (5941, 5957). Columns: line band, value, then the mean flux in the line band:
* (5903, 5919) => 0.4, 19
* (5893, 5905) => 0.5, 18.6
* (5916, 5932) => -0.6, 20.4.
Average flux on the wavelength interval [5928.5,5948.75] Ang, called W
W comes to 19.9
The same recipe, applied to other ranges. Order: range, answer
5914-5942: 20.5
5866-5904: 18.7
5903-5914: 19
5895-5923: 19.1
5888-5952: 19.4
